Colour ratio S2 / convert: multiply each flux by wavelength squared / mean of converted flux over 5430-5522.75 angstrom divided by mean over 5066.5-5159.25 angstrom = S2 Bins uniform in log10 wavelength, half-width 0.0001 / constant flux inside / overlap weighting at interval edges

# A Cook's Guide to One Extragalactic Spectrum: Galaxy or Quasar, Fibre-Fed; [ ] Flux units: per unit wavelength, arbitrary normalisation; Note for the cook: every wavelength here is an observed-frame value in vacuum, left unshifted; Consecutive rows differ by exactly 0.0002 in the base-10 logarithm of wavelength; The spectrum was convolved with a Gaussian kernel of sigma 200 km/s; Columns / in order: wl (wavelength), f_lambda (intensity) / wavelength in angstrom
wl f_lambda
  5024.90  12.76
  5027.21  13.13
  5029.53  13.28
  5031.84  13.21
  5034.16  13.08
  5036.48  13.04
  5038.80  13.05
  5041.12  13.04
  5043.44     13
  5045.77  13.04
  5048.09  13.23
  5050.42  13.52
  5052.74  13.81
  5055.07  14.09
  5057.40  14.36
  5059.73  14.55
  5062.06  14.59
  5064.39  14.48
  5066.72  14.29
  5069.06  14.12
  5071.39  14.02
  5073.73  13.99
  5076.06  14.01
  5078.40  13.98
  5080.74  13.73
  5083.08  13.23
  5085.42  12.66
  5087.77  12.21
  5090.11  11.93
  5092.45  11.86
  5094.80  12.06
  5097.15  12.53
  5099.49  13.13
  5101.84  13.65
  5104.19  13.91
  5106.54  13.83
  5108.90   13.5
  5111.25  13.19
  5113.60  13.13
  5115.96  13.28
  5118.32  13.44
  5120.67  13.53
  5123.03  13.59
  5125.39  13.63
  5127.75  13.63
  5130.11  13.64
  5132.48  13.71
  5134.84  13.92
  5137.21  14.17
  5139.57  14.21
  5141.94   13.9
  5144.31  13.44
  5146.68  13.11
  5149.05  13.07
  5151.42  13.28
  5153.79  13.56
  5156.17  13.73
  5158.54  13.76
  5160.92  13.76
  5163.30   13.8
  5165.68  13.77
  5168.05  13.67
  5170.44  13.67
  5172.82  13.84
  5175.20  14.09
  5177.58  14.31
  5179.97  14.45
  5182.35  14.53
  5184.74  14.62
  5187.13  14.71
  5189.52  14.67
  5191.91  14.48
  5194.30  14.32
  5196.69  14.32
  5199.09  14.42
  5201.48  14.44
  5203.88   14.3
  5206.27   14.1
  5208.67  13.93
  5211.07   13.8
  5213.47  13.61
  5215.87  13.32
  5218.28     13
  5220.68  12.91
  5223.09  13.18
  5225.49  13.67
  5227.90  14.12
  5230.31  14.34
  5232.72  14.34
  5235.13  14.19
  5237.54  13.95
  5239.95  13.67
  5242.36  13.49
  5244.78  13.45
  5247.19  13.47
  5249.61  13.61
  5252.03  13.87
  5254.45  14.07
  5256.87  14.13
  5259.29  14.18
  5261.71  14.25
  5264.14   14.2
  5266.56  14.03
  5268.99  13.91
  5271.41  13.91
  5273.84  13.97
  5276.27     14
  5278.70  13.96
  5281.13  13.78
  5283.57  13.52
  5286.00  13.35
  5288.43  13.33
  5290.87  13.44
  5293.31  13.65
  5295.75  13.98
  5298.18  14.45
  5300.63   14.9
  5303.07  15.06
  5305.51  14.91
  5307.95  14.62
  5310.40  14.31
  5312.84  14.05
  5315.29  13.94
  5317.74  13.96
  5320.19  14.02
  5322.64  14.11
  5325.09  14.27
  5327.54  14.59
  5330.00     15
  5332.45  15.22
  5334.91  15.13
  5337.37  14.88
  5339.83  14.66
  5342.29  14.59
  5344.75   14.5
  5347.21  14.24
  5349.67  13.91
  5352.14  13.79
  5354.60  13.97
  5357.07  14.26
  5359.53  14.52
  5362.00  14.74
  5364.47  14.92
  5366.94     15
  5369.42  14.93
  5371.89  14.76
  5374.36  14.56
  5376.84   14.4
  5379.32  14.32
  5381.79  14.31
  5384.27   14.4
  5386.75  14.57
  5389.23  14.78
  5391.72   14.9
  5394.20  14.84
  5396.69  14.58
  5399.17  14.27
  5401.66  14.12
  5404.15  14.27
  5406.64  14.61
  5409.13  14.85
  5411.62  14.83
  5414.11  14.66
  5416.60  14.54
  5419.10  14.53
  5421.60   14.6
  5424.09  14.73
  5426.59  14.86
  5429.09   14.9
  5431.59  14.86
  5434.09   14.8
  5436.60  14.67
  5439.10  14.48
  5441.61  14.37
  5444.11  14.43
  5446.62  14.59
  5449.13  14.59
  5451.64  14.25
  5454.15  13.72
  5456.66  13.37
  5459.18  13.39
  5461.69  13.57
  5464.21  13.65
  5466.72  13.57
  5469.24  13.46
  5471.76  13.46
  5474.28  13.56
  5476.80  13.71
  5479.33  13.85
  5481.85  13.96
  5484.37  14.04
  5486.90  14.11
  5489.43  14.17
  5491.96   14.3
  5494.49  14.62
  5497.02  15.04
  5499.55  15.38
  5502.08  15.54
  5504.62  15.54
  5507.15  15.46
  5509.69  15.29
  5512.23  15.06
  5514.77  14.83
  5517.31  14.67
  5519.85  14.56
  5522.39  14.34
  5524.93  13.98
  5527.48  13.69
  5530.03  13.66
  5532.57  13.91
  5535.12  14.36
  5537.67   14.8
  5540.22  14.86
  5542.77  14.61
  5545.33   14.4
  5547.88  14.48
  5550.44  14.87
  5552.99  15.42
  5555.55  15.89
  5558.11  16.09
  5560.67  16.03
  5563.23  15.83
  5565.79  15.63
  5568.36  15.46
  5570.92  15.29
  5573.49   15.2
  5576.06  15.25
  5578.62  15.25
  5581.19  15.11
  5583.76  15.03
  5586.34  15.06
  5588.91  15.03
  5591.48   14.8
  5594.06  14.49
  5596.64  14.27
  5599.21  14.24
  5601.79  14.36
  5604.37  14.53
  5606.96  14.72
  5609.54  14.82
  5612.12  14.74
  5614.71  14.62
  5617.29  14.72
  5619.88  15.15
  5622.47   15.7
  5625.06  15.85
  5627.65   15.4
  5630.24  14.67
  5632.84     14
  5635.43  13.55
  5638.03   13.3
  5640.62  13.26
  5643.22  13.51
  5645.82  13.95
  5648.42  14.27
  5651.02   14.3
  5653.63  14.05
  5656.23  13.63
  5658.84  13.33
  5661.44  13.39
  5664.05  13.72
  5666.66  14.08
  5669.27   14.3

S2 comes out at 1.2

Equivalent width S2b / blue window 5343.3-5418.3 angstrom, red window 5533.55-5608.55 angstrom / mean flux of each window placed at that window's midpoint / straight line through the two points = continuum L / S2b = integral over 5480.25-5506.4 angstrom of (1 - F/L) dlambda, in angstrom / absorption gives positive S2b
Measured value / 0.2 angstrom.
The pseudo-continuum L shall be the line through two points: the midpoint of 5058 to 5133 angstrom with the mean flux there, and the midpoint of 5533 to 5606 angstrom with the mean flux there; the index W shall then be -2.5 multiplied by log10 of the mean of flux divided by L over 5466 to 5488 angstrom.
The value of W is 0.07 mag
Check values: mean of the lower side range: 13.5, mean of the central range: 13.7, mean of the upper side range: 15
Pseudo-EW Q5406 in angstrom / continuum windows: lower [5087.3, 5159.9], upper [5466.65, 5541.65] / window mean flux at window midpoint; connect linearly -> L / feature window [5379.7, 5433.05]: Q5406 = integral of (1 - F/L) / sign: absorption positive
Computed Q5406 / -1.8 angstrom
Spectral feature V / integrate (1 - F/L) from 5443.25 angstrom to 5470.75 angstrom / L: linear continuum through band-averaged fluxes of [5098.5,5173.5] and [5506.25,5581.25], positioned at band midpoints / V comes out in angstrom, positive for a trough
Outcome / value 1.5 angstrom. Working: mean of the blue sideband 13.6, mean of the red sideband 14.9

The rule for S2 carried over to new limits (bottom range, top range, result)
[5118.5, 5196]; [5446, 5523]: 1.17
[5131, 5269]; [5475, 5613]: 1.21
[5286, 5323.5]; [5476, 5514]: 1.11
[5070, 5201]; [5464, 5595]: 1.25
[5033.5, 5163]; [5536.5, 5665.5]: 1.31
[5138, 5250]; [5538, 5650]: 1.24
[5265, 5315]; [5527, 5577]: 1.18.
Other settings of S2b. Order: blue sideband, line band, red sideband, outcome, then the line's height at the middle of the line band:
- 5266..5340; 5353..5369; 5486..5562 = -0.2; 14.4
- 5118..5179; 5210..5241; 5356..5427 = 0.7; 14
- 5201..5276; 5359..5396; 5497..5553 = -1.0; 14.3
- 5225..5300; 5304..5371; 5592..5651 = -2.3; 14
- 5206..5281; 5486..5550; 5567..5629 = 0.3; 14.7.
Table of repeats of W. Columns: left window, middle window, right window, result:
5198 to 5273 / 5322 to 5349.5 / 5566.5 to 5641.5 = -0.04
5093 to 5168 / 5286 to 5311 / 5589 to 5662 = -0.03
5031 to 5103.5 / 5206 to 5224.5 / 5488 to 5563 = 0.03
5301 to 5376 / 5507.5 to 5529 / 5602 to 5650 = -0.01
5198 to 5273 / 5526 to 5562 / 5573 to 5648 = -0.02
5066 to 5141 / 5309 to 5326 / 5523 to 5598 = 0.00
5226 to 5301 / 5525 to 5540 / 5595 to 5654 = 0.01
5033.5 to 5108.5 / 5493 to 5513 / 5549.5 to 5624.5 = -0.03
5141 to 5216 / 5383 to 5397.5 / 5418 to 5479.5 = -0.04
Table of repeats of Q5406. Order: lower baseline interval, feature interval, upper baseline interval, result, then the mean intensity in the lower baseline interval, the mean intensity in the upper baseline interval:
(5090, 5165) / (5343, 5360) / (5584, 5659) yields -0.34 angstrom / 13.4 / 14.4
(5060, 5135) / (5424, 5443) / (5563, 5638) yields -0.39 angstrom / 13.5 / 14.9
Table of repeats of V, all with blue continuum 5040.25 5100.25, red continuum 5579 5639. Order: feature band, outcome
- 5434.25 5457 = 0.0 angstrom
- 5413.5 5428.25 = -0.4 angstrom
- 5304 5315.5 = -0.3 angstrom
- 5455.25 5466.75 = 0.7 angstrom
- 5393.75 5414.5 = -0.5 angstrom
